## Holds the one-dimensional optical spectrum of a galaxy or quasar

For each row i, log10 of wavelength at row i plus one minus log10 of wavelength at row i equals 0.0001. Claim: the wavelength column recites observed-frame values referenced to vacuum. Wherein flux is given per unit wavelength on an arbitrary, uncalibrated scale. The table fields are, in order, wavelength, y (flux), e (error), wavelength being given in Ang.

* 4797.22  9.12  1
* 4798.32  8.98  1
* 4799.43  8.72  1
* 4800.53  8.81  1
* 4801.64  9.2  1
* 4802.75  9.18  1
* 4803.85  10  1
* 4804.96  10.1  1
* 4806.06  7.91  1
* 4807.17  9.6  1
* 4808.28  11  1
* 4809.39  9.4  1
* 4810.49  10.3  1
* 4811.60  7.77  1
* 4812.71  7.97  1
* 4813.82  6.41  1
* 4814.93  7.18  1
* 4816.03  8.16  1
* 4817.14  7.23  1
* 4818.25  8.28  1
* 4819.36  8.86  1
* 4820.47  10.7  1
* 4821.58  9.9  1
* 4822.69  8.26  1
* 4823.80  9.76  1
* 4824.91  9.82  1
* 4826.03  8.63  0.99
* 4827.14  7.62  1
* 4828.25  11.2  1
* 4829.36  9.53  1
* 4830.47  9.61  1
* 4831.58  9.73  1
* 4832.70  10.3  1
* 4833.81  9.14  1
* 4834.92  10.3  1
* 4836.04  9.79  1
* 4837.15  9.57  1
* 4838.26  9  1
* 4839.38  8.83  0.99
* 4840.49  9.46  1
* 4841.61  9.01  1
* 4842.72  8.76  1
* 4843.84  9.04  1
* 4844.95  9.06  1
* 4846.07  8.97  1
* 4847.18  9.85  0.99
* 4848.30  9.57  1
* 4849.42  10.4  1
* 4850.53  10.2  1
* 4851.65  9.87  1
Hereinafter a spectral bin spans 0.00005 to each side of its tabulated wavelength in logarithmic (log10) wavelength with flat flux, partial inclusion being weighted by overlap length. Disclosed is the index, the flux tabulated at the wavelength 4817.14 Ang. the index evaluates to 7.23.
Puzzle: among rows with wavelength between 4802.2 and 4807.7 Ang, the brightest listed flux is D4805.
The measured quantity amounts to 10.1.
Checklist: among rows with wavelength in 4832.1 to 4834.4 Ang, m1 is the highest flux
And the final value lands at 10.3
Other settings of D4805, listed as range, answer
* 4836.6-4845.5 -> 9.57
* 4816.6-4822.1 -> 10.7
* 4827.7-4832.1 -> 11.2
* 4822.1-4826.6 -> 9.82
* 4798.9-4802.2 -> 9.2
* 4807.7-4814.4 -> 11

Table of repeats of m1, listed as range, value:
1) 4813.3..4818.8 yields 8.28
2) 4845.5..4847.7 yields 9.85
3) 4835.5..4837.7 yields 9.79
